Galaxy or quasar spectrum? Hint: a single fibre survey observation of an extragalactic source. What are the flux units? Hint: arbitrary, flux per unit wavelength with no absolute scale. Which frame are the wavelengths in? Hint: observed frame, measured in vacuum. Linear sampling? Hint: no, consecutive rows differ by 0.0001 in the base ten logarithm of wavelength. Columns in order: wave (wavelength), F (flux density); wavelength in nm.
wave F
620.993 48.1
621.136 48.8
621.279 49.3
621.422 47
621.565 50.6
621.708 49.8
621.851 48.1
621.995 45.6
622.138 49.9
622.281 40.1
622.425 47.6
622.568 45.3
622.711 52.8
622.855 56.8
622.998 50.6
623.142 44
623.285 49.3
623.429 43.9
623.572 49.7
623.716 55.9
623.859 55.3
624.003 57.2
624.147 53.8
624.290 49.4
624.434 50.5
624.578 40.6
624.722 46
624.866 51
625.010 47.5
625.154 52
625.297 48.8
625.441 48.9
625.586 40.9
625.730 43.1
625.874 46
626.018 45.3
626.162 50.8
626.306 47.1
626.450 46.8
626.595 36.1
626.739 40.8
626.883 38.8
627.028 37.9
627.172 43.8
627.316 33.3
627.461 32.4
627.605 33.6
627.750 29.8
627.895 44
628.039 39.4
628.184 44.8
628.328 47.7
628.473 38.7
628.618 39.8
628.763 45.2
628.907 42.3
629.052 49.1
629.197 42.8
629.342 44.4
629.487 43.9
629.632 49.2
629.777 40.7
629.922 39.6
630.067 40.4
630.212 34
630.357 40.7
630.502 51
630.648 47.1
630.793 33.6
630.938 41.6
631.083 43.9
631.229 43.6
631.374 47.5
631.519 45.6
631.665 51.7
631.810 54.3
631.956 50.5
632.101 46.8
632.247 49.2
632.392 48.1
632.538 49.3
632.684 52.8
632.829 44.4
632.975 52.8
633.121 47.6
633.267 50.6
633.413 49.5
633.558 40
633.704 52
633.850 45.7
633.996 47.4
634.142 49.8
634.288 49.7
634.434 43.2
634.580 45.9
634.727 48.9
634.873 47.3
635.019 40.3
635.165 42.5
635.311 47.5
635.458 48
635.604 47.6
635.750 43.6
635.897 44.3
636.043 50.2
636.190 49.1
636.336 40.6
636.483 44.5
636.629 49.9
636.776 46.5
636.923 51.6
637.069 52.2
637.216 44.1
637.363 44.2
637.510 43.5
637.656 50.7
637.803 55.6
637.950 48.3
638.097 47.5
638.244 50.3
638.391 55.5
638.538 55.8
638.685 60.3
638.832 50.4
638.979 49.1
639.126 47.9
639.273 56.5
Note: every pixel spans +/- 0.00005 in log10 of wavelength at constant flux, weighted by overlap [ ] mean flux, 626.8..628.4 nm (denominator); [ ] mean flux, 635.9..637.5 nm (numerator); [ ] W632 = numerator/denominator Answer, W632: 1.21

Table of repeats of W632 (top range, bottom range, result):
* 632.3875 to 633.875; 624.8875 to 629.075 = 1.14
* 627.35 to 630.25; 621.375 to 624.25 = 0.83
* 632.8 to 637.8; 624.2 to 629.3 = 1.09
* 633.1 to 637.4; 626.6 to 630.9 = 1.14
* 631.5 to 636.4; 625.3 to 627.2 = 1.09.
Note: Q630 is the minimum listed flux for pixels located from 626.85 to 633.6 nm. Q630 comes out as 29.8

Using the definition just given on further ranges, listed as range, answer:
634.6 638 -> 40.3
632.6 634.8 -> 40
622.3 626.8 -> 36.1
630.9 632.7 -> 41.6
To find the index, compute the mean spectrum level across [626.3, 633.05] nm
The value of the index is 43.4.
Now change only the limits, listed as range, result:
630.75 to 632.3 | 46.4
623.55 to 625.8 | 49.4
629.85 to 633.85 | 46.2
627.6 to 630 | 42.3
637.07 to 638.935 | 50.6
